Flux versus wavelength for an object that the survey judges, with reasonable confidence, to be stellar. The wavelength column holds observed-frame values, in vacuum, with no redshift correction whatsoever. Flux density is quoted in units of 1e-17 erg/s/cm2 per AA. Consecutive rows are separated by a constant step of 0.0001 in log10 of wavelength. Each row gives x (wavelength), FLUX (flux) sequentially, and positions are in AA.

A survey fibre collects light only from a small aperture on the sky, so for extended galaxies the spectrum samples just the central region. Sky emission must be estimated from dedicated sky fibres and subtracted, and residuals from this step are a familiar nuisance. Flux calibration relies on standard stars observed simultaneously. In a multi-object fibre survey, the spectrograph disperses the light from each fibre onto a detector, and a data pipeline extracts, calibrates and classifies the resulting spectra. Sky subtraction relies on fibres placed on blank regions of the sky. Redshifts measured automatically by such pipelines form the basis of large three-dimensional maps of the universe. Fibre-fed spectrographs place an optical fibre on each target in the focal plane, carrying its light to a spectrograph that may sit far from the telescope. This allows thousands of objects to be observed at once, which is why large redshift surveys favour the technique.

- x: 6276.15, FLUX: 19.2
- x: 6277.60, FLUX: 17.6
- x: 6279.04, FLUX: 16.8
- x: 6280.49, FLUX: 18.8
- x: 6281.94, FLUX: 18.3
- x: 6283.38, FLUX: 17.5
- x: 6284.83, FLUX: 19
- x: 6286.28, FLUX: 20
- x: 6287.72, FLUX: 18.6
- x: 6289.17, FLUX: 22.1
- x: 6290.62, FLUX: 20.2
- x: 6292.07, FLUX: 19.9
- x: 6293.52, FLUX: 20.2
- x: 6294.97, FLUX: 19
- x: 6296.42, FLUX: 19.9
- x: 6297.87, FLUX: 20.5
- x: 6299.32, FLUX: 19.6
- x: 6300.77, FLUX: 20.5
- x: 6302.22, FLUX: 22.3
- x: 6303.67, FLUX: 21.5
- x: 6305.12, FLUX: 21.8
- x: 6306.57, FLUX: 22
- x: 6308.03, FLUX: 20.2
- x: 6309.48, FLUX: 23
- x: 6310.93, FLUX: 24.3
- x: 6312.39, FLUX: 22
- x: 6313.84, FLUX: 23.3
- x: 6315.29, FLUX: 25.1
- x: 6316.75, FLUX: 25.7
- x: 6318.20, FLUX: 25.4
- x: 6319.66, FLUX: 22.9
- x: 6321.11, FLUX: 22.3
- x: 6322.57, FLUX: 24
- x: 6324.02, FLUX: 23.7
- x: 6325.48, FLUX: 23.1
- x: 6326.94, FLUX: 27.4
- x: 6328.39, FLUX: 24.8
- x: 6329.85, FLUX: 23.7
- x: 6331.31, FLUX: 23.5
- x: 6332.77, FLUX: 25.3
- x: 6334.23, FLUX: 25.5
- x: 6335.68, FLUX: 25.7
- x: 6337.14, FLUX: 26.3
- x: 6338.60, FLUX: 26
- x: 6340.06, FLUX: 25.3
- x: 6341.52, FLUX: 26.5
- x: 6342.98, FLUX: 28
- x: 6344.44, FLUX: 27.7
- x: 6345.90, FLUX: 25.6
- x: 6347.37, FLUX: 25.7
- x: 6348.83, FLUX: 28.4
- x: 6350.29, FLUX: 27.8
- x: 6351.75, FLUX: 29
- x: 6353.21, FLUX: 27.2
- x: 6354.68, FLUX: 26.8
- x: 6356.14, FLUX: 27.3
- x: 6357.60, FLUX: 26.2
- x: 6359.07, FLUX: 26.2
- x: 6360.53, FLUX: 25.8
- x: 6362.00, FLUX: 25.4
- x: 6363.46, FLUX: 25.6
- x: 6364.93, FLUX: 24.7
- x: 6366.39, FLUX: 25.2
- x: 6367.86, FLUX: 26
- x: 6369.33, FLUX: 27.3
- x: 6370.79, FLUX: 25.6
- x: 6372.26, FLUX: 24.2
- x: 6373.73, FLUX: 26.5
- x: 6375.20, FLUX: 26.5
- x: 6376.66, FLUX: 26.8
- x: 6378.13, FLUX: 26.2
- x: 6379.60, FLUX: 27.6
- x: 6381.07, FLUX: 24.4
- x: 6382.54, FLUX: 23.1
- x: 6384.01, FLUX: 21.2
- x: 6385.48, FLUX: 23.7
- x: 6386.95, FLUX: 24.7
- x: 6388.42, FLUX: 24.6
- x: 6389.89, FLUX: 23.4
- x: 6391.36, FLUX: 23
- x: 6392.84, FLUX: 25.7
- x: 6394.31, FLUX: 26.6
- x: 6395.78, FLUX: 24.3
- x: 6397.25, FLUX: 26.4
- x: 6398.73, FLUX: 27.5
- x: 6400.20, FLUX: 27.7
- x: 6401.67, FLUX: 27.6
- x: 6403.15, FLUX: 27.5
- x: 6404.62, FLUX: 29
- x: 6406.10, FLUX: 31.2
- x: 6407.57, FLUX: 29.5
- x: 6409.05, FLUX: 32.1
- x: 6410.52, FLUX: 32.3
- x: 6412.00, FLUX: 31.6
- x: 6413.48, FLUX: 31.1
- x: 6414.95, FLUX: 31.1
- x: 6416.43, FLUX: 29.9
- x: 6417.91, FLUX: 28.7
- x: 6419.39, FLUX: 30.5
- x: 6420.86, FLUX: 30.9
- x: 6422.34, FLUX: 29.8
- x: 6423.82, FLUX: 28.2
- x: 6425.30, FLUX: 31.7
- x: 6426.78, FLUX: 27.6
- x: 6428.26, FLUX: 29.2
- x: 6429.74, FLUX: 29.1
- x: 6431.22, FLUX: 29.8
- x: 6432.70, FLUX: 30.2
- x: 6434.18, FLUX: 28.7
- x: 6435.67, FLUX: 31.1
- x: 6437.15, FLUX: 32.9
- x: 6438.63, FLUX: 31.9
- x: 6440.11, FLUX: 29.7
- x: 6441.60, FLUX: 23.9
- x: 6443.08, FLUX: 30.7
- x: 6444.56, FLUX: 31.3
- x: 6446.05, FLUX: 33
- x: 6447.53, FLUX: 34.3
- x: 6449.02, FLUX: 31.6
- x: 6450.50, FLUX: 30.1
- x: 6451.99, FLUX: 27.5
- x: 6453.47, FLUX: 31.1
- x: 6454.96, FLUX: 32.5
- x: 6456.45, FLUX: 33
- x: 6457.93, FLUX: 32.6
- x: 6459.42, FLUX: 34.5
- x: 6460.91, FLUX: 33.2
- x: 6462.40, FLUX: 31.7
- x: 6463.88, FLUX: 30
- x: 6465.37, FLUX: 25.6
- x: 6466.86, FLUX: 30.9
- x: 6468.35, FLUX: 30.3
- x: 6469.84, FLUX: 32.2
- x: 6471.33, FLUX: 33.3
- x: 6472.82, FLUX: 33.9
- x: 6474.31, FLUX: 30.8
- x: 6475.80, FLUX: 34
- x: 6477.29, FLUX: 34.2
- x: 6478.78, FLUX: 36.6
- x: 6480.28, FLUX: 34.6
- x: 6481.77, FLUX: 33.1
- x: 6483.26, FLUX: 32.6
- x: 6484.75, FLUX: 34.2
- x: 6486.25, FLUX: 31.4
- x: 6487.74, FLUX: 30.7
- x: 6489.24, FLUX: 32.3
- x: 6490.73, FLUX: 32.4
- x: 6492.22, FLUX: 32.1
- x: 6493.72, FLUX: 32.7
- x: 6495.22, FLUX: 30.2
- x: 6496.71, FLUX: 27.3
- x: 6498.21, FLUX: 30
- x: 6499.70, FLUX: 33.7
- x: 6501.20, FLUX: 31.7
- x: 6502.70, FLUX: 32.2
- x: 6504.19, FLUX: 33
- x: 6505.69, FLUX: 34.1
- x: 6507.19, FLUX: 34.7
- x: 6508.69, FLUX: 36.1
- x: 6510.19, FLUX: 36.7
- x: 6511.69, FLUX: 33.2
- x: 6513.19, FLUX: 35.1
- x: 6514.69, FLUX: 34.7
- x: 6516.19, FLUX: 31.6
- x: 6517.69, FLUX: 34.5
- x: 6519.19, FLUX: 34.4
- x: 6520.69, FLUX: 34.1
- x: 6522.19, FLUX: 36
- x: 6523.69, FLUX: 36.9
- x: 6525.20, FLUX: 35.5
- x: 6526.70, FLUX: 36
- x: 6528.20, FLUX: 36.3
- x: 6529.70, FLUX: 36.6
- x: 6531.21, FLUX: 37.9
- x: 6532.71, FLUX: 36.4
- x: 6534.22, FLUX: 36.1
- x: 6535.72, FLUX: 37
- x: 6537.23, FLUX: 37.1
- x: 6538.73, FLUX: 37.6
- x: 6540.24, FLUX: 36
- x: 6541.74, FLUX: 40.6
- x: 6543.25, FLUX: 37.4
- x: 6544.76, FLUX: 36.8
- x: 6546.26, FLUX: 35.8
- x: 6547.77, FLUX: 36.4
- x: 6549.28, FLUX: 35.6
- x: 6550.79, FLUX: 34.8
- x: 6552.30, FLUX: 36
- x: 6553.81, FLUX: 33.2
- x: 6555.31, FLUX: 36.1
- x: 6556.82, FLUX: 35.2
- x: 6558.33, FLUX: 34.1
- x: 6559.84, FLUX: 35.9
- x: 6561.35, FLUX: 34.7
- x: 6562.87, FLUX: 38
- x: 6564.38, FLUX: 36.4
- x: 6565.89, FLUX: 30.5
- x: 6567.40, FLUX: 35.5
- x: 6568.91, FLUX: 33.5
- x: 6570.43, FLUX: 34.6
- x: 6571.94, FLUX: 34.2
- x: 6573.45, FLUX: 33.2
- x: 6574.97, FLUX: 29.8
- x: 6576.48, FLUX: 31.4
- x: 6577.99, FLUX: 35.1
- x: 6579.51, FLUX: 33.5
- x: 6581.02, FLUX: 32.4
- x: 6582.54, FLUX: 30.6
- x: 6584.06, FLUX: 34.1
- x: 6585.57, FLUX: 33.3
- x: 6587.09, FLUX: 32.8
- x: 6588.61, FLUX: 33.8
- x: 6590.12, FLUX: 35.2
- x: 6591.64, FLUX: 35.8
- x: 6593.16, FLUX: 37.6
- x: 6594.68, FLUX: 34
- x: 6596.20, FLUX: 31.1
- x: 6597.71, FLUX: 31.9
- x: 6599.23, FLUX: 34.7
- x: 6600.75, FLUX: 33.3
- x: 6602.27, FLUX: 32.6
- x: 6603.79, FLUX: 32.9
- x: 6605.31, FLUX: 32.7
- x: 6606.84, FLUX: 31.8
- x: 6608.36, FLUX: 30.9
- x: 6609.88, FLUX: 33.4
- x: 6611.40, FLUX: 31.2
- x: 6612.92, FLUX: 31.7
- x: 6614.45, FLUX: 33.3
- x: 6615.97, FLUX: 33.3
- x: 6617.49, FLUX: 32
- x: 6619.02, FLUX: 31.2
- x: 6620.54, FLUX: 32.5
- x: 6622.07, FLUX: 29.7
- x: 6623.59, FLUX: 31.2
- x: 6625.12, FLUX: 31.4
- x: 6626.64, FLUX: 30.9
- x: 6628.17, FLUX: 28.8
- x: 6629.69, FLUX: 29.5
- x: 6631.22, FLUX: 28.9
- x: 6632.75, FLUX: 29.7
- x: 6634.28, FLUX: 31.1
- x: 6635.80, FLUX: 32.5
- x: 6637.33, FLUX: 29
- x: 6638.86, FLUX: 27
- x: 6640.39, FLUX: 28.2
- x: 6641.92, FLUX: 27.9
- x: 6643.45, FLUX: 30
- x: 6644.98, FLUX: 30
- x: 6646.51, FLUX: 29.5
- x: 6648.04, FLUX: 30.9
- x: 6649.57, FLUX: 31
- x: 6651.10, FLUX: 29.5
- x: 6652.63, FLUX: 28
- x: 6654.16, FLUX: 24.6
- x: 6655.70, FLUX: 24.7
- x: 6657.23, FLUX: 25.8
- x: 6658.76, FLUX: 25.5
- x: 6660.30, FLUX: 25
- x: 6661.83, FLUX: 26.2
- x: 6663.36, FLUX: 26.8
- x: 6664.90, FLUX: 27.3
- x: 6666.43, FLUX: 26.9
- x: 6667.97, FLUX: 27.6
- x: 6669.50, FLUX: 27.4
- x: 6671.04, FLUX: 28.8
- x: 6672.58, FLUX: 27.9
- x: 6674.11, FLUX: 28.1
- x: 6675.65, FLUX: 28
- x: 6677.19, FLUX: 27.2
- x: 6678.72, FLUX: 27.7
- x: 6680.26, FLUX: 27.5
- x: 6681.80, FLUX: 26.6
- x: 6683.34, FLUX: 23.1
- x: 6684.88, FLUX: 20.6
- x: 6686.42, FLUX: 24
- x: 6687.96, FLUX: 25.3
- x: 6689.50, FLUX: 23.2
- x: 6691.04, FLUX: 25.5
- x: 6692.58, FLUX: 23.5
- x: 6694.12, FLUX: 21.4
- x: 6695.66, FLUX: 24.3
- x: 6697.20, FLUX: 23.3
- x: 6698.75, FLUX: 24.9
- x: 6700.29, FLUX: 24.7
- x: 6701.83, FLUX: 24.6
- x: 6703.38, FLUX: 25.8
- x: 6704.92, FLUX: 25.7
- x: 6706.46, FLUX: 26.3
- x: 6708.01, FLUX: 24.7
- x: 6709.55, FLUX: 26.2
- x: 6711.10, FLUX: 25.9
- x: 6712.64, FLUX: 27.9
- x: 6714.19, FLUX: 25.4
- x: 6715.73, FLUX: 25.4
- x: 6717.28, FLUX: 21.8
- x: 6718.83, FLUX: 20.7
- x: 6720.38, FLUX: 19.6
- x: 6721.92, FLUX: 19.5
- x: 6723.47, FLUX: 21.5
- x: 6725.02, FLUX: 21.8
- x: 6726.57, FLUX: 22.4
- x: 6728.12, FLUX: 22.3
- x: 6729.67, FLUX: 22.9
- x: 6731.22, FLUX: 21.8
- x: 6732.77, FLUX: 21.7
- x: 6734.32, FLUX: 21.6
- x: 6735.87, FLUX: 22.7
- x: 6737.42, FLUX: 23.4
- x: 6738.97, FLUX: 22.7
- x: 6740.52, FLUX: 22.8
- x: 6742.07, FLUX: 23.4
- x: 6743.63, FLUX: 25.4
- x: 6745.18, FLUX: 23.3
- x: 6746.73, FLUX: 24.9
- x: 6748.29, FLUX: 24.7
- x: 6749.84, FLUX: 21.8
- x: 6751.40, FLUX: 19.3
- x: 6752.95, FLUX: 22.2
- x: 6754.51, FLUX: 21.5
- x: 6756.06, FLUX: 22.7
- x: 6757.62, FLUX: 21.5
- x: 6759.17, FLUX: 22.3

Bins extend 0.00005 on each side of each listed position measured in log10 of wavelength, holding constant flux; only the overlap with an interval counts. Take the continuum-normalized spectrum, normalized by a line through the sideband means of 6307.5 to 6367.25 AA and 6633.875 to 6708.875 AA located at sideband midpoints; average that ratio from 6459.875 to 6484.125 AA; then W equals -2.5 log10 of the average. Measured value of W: -0.24 mag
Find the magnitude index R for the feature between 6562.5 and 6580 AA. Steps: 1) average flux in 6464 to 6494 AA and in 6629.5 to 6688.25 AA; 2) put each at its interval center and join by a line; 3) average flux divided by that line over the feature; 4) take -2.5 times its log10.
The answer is -0.13 mag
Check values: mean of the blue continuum 32.3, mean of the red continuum 27.6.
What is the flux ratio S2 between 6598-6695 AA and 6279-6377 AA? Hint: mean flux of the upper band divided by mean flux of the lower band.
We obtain 1.20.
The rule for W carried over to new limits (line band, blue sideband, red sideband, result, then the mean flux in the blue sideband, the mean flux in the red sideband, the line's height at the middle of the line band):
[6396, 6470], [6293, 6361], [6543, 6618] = -0.071 mag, 24.4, 33.9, 28.3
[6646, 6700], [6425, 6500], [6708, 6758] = -0.060 mag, 31.4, 22.9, 24.8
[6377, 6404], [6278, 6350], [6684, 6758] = -0.108 mag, 22.9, 23.3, 22.9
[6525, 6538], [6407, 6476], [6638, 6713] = -0.249 mag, 30.8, 26.4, 29.1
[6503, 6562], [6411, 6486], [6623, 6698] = -0.199 mag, 31.2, 27.3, 29.7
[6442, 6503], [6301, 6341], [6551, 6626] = -0.095 mag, 23.9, 33.3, 29.2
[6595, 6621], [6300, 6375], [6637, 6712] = -0.235 mag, 25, 26.4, 26.1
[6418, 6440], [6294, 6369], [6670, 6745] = -0.225 mag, 24.5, 24.2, 24.4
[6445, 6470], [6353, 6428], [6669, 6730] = -0.180 mag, 27.1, 24.6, 26.6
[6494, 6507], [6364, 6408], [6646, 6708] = -0.217 mag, 25.9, 26.1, 26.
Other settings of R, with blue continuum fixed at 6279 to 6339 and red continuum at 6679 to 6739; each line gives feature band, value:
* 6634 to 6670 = -0.19 mag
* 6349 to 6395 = -0.14 mag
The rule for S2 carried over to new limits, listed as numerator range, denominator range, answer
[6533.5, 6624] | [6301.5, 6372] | 1.36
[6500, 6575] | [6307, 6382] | 1.38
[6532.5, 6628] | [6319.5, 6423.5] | 1.28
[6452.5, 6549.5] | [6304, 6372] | 1.34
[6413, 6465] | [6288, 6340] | 1.34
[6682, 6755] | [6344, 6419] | 0.87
